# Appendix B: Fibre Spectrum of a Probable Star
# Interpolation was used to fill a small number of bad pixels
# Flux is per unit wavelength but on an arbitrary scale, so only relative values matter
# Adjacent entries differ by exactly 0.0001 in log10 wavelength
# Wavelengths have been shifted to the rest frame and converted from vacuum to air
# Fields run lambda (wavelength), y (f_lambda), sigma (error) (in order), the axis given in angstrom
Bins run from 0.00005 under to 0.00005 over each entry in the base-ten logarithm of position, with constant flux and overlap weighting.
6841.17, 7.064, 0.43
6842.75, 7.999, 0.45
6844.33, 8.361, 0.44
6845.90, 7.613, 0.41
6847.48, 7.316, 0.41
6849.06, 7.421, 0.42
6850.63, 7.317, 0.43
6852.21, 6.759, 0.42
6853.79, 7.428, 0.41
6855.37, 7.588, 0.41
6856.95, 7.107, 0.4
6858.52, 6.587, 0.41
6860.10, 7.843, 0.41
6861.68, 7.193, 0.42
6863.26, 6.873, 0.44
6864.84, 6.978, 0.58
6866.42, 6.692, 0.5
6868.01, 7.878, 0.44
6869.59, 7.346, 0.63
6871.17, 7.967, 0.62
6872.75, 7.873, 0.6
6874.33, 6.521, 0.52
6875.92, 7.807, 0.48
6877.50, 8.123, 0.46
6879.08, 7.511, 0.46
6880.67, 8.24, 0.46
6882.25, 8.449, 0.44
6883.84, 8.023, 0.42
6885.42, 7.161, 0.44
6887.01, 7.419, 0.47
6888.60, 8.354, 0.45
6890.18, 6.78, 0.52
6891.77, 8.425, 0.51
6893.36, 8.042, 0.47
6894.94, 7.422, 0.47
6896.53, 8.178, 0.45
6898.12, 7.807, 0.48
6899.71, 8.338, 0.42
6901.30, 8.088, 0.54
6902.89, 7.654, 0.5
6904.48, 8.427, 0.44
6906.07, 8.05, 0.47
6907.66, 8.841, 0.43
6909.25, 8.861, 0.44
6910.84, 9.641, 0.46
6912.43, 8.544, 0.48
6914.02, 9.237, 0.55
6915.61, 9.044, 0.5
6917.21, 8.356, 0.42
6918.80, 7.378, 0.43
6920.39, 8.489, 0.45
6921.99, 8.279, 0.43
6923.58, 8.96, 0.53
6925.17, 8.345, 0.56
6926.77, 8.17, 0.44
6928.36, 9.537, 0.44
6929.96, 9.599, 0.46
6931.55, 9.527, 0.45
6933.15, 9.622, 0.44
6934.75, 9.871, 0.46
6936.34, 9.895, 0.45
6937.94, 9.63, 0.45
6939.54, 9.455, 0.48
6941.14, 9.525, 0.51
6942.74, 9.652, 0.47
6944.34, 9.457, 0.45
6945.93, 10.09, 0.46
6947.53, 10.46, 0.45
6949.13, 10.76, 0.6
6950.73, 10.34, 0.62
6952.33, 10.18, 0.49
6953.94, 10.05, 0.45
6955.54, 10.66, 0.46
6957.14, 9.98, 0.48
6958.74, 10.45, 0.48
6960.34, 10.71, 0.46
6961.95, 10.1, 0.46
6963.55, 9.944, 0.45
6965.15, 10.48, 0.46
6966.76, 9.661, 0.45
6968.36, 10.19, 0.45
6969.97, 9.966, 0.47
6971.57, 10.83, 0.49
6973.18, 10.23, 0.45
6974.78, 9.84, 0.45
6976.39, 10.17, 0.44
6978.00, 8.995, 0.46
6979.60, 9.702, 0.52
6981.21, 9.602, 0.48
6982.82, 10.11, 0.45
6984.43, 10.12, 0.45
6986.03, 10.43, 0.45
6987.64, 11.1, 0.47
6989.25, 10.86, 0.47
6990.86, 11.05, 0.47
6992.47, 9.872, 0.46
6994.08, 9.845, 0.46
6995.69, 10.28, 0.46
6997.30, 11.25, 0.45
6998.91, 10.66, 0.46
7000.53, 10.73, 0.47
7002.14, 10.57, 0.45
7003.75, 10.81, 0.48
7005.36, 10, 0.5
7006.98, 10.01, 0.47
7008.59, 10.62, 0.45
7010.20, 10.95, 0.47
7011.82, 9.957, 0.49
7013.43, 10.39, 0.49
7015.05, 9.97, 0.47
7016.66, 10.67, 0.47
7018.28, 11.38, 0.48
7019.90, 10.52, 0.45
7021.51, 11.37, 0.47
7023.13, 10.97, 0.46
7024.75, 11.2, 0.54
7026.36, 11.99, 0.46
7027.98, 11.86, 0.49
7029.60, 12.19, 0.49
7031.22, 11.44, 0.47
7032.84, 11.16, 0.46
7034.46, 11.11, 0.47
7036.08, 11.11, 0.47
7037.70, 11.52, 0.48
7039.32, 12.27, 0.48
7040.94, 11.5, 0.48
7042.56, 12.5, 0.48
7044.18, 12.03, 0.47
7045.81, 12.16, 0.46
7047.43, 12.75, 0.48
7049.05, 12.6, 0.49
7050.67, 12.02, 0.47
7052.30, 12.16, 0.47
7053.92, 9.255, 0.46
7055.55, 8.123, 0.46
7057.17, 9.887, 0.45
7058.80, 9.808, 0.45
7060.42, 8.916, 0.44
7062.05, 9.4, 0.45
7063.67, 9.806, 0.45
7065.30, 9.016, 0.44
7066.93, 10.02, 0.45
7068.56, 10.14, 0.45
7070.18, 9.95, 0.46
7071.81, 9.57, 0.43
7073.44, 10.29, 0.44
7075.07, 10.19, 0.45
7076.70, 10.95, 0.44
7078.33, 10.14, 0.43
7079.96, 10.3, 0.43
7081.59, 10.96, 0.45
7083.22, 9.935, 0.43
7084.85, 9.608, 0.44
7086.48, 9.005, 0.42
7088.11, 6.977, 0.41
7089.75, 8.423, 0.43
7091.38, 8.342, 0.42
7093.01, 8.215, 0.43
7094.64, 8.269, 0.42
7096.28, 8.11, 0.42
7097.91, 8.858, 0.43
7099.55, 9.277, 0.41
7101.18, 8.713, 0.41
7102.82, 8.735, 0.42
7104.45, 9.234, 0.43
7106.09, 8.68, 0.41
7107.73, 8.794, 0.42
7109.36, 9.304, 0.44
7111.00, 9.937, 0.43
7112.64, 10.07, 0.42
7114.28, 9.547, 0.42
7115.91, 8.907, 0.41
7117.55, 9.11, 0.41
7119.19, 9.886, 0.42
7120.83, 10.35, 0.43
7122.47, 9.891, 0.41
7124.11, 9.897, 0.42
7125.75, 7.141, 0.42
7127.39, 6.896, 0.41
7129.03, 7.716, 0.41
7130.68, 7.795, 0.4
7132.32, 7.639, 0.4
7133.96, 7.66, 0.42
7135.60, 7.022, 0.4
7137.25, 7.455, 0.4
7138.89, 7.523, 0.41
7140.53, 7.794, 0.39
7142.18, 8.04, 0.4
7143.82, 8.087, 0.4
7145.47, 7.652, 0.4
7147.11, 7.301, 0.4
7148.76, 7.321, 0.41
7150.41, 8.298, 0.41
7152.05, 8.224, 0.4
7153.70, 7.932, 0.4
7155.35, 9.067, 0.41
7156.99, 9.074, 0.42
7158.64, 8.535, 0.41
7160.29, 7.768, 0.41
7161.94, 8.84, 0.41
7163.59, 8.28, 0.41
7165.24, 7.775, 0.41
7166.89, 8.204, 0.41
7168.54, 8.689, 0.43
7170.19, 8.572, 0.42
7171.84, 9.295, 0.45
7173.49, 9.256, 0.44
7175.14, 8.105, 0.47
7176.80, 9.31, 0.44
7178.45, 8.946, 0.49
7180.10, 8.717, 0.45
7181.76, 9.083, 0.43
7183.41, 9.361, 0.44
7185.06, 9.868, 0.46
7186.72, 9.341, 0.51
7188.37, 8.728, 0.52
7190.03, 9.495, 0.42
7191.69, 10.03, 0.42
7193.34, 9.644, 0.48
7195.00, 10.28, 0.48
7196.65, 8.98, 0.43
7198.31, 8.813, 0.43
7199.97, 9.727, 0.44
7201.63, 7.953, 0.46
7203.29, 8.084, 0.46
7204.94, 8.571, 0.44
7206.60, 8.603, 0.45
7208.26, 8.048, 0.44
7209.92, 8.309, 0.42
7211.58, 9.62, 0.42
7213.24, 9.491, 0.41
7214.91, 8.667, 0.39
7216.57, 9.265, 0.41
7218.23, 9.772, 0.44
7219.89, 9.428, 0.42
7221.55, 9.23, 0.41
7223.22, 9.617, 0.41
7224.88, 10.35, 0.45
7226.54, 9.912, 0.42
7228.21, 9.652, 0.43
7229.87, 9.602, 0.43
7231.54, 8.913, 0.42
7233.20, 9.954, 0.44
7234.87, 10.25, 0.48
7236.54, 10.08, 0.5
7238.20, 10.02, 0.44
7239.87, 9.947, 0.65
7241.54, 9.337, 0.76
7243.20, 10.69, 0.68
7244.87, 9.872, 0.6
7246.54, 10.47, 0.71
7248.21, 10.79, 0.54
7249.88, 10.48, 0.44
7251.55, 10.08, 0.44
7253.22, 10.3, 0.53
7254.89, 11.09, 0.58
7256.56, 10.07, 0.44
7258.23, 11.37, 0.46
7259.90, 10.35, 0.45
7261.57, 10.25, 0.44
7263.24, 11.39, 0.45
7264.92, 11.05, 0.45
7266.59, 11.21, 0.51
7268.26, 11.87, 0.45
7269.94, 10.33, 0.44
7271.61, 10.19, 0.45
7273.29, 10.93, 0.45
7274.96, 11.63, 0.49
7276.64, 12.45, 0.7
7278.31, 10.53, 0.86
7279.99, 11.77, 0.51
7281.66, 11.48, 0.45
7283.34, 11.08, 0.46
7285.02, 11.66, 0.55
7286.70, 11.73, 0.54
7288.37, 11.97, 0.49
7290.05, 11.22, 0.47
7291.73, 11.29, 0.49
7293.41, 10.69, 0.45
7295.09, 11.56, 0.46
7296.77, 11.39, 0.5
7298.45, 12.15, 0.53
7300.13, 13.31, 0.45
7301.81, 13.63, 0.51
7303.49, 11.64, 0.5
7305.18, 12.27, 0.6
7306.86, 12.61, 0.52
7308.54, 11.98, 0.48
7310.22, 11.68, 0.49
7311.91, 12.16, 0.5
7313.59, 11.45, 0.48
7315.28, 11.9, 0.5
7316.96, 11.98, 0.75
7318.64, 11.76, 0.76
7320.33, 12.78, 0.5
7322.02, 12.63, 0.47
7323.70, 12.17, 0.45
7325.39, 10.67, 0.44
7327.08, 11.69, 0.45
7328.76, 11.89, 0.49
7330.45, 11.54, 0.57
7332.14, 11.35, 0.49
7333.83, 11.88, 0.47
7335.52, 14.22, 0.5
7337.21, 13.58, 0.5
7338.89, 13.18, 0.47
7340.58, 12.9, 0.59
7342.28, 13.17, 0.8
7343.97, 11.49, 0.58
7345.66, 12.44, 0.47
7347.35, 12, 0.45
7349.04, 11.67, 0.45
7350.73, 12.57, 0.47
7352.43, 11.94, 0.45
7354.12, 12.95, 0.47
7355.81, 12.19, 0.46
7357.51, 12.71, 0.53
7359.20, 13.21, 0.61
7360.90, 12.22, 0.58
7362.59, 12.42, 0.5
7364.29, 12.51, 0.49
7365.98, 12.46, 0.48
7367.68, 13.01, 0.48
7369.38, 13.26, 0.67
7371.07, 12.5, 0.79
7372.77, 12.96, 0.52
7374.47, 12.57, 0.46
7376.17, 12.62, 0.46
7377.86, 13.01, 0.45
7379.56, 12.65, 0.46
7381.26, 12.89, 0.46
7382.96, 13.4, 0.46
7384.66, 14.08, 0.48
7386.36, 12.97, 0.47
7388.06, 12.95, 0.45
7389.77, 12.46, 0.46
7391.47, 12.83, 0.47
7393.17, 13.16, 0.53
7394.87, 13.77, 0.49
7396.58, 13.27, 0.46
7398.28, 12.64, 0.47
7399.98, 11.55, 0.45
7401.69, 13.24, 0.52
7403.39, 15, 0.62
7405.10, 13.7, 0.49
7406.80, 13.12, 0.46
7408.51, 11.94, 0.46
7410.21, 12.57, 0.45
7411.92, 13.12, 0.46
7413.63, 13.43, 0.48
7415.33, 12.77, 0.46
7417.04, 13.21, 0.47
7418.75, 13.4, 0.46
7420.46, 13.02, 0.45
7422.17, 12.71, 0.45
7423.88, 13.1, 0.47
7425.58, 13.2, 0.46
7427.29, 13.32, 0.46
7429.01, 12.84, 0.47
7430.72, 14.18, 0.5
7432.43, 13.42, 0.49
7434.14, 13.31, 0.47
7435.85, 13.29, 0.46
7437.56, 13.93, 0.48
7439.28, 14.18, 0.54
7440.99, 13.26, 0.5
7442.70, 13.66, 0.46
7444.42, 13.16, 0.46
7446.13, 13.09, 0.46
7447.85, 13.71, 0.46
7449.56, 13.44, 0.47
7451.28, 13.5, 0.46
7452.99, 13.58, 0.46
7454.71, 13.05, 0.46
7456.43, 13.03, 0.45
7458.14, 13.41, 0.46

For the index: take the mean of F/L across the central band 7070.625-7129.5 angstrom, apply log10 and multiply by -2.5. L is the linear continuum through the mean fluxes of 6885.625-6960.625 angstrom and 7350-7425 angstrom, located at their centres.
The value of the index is 0.144 mag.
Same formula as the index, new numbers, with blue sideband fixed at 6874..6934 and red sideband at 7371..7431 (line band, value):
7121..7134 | 0.26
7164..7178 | 0.25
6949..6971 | -0.16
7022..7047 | -0.22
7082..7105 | 0.16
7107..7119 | 0.10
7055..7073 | 0.03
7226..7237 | 0.17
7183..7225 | 0.21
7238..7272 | 0.11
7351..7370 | 0.00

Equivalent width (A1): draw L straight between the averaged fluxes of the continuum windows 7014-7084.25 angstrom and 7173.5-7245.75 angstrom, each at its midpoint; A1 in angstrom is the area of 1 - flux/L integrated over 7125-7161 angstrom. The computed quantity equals 7.70 angstrom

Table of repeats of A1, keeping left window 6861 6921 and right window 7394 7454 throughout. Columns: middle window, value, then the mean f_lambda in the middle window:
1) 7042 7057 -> -3.0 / 11.4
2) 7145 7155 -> 2.5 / 7.85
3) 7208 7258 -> 6.8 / 9.82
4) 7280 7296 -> 0.7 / 11.4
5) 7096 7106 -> 1.2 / 8.85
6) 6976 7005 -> -4.5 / 10.3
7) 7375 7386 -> -0.2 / 13.1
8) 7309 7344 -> 0.3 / 12.2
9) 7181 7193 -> 1.6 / 9.43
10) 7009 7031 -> -4.3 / 11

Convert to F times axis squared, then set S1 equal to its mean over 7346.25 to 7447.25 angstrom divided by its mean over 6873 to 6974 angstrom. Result 1.64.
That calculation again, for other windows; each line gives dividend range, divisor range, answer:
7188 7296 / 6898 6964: 1.19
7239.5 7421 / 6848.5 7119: 1.40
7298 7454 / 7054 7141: 1.53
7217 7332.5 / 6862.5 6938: 1.49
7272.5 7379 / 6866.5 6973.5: 1.53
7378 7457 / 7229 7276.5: 1.32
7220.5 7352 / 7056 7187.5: 1.34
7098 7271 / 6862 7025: 1.05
